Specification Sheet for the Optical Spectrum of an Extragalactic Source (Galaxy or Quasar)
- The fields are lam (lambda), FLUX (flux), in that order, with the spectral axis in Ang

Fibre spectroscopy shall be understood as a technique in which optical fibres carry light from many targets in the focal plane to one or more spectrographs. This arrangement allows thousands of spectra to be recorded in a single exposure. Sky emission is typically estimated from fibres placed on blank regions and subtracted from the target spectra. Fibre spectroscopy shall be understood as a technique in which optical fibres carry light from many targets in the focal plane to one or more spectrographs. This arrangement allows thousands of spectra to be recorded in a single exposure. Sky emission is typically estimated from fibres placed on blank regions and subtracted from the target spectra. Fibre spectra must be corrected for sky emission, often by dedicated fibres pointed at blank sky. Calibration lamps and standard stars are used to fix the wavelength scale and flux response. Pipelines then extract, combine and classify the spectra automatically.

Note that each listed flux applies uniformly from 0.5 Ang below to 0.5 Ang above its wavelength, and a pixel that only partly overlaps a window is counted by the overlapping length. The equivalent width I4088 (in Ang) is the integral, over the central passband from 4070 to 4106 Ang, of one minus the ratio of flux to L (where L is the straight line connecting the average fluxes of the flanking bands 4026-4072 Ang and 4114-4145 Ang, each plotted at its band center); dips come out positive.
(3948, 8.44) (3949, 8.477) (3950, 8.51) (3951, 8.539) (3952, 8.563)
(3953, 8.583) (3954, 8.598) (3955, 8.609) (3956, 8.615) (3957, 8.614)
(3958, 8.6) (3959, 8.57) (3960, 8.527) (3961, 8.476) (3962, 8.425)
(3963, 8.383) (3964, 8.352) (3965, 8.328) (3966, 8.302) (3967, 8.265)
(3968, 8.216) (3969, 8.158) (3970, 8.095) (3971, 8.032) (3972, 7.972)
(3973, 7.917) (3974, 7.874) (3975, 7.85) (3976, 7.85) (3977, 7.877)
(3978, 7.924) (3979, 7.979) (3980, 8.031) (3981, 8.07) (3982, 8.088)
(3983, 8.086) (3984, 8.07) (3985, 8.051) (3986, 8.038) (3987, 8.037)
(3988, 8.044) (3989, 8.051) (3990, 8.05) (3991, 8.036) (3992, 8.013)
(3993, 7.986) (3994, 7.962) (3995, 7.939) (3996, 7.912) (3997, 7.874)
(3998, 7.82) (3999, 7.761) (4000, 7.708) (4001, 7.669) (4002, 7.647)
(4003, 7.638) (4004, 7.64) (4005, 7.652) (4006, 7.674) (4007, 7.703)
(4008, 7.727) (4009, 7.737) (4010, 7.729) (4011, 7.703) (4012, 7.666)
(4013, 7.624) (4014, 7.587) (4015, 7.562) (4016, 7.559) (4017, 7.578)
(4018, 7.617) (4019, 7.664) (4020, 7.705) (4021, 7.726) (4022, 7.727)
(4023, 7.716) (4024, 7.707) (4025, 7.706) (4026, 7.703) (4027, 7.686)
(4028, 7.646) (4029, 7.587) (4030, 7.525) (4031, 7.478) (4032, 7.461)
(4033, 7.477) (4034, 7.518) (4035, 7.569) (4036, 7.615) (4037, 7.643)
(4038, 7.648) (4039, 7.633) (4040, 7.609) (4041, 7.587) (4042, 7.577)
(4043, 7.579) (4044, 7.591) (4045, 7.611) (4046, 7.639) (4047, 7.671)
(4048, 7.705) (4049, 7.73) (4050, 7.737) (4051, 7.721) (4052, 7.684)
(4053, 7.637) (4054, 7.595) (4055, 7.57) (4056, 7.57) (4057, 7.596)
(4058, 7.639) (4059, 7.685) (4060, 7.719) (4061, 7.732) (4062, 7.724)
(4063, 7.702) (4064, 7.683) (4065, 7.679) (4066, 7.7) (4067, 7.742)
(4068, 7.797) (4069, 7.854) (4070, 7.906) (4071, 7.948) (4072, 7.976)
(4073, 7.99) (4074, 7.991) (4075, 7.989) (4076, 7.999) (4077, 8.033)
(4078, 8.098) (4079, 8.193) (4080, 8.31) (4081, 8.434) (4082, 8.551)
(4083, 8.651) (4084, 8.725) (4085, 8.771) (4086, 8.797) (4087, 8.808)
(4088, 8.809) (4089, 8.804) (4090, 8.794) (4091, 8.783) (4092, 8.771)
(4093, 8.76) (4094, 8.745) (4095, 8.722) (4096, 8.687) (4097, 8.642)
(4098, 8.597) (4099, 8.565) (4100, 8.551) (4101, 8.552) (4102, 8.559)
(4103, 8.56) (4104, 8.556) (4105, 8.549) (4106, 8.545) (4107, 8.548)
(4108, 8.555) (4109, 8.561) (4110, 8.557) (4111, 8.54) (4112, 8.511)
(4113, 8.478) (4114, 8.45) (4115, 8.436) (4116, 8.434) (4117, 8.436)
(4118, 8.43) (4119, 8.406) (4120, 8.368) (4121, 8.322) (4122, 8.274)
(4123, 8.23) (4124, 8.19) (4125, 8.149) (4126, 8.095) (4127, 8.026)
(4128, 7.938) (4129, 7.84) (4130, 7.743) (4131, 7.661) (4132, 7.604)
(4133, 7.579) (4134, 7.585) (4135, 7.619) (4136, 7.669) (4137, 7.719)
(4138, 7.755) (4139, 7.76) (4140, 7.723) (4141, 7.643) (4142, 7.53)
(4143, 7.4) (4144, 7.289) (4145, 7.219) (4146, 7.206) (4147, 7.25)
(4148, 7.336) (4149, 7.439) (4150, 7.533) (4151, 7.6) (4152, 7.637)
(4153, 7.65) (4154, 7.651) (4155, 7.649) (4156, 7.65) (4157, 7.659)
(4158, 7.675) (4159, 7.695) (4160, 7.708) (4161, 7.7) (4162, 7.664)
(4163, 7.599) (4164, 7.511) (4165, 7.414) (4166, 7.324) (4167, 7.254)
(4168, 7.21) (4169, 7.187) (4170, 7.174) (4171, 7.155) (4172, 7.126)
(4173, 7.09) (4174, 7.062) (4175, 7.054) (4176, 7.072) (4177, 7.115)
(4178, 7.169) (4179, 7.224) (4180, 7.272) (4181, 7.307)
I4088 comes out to -3.2 Ang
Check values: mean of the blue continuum 7.66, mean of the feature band 8.49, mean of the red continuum 7.93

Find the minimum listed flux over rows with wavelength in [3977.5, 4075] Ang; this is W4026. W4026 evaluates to 7.461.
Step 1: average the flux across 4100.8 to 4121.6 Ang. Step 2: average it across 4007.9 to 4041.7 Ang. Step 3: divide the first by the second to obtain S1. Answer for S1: 1.1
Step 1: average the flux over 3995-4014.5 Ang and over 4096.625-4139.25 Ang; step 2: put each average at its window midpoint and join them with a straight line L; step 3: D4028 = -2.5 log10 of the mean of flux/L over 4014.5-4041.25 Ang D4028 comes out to 0.03 mag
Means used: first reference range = 7.71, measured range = 7.62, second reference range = 8.24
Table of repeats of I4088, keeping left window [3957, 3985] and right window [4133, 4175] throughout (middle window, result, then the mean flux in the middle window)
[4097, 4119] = -2.5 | 8.52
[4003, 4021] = 0.8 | 7.66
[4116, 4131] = -1.1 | 8.17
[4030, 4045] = 0.7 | 7.57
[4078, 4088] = -1.1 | 8.57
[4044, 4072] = 0.5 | 7.71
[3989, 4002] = 0.3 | 7.89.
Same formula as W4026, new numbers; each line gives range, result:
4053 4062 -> 7.57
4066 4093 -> 7.7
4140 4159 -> 7.206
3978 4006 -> 7.638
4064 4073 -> 7.679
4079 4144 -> 7.289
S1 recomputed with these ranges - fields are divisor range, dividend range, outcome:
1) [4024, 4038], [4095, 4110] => 1.13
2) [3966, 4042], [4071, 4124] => 1.09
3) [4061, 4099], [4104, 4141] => 0.98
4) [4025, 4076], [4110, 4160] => 1.02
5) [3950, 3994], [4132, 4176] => 0.91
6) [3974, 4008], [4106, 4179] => 0.98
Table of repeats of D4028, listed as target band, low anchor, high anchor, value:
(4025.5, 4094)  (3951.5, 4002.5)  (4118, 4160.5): 0.001 mag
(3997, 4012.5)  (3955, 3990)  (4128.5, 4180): 0.047 mag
